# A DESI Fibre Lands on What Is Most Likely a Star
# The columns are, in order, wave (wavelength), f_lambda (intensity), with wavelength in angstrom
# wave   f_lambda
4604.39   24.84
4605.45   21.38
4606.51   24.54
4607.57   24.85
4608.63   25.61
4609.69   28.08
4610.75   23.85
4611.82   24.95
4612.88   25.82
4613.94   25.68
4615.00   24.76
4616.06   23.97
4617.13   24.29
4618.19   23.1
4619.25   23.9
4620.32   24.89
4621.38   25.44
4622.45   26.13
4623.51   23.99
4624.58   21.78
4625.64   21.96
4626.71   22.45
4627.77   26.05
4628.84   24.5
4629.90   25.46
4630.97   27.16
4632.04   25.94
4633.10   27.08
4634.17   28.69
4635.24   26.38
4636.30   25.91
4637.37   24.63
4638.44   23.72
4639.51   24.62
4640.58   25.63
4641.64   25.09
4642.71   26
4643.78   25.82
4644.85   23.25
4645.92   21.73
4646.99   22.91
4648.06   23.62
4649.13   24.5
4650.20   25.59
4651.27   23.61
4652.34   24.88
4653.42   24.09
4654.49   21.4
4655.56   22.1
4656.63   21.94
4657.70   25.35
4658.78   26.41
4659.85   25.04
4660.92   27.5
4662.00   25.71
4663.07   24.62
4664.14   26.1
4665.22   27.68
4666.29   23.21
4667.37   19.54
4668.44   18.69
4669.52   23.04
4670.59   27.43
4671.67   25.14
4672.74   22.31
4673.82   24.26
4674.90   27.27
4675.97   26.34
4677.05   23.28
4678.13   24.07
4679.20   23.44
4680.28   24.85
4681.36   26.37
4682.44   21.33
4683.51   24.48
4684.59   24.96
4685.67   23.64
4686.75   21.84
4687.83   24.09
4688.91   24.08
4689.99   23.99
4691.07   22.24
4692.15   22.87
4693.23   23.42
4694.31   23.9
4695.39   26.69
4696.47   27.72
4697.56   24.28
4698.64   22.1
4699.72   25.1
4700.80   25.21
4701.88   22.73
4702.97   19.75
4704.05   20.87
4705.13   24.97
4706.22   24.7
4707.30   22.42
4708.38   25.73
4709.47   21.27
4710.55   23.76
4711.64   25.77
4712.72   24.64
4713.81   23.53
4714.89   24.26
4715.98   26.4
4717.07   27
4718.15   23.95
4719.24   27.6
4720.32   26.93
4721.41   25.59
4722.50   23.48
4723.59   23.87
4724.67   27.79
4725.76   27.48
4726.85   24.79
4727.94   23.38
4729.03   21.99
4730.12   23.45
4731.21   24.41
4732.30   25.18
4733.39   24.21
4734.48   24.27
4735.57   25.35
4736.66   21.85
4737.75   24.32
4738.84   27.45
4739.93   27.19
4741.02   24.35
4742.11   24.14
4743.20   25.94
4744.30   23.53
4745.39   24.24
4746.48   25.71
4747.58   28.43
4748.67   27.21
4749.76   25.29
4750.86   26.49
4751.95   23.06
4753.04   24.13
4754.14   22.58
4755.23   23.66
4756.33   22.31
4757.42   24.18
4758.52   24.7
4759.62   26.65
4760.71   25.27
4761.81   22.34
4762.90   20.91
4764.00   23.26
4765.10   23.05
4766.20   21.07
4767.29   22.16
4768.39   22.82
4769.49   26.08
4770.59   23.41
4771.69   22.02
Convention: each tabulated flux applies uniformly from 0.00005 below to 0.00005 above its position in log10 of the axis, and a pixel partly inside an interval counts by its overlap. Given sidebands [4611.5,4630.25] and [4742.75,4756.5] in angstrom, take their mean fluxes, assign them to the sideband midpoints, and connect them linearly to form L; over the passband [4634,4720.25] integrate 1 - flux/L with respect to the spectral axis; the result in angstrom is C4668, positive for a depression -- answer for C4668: 1.0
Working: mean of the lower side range 24.4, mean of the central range 24.3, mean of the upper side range 24.9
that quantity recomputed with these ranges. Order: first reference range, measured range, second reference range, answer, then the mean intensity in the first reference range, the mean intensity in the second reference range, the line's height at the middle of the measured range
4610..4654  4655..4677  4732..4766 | 0.2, 24.7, 24.5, 24.7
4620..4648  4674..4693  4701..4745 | 0.5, 24.9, 24.5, 24.7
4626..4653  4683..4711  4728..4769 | 1.0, 25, 24.2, 24.6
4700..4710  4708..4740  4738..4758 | -1.2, 23.1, 25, 23.9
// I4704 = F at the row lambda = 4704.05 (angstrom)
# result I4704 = 20.87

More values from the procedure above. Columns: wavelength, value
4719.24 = 27.6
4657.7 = 25.35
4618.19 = 23.1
